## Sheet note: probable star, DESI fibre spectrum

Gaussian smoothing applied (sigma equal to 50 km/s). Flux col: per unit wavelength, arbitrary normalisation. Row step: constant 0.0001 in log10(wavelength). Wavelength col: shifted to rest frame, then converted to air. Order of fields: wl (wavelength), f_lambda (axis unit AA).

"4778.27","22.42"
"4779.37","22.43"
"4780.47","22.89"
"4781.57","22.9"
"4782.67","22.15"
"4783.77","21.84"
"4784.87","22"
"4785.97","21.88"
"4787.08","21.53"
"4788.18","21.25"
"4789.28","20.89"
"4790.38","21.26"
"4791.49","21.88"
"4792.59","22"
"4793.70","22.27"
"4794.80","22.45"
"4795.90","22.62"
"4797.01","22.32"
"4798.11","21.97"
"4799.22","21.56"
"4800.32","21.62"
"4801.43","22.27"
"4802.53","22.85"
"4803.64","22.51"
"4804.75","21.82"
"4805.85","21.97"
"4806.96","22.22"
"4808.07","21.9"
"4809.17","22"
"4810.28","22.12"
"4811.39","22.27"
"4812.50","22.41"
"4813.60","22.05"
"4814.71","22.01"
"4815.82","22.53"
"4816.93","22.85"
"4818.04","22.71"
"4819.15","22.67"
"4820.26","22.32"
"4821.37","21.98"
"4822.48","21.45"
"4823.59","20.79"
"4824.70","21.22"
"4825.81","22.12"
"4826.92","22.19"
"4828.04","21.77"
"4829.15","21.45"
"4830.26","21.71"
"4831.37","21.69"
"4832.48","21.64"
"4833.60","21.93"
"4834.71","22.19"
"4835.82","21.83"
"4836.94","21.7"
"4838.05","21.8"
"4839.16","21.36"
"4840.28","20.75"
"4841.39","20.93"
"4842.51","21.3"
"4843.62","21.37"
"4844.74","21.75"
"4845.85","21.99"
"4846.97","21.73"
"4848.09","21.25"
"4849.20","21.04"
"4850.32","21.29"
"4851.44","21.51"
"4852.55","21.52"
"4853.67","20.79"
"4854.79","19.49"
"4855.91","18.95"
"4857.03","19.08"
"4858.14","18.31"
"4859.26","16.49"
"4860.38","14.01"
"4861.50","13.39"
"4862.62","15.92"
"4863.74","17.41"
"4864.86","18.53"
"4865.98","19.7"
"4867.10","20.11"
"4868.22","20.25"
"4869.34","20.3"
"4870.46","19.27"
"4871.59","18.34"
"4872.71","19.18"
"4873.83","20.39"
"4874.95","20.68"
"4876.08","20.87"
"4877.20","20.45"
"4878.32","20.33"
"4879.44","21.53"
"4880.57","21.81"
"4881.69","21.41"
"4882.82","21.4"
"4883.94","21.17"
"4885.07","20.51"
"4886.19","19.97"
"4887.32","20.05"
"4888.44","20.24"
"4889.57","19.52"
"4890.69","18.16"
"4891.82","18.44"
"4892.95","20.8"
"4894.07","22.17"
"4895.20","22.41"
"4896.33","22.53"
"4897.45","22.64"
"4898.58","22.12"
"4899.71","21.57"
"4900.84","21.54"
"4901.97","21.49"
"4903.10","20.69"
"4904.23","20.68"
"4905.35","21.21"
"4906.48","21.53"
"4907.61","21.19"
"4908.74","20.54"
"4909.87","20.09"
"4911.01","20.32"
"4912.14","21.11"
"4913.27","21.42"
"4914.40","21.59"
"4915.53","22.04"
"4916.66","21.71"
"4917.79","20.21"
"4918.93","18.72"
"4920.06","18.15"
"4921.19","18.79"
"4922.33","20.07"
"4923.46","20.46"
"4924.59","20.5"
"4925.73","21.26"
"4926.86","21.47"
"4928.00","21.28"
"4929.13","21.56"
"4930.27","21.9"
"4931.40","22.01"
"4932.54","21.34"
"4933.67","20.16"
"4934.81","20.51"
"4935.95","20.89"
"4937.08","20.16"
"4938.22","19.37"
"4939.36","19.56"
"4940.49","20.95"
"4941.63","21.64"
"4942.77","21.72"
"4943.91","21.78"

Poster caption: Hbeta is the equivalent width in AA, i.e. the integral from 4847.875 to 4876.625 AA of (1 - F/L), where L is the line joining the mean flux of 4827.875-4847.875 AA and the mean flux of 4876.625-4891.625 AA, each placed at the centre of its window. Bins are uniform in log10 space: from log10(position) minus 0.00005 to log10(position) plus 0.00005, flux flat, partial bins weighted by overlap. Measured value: 2.6 AA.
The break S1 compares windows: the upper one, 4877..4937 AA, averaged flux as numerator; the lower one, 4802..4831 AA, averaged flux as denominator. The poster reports 0.95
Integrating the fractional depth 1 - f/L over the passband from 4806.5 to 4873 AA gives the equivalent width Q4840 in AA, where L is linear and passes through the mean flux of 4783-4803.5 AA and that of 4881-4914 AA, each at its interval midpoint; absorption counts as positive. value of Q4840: 2.3 AA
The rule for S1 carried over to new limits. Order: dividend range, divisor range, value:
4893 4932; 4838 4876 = 1.07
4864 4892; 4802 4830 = 0.91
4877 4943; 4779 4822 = 0.94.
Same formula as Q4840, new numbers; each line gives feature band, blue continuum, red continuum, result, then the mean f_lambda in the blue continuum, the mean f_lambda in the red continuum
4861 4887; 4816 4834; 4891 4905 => 2.2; 21.9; 21.4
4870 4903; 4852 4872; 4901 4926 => -2.1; 18.4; 20.6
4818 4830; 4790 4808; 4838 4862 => -0.4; 22.1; 20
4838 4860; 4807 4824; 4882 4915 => 1.1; 22.2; 20.9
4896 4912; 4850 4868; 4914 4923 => -1.2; 18.5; 20.1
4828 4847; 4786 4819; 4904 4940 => 0.1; 22.1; 20.7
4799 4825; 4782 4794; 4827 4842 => -0.5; 21.7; 21.6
